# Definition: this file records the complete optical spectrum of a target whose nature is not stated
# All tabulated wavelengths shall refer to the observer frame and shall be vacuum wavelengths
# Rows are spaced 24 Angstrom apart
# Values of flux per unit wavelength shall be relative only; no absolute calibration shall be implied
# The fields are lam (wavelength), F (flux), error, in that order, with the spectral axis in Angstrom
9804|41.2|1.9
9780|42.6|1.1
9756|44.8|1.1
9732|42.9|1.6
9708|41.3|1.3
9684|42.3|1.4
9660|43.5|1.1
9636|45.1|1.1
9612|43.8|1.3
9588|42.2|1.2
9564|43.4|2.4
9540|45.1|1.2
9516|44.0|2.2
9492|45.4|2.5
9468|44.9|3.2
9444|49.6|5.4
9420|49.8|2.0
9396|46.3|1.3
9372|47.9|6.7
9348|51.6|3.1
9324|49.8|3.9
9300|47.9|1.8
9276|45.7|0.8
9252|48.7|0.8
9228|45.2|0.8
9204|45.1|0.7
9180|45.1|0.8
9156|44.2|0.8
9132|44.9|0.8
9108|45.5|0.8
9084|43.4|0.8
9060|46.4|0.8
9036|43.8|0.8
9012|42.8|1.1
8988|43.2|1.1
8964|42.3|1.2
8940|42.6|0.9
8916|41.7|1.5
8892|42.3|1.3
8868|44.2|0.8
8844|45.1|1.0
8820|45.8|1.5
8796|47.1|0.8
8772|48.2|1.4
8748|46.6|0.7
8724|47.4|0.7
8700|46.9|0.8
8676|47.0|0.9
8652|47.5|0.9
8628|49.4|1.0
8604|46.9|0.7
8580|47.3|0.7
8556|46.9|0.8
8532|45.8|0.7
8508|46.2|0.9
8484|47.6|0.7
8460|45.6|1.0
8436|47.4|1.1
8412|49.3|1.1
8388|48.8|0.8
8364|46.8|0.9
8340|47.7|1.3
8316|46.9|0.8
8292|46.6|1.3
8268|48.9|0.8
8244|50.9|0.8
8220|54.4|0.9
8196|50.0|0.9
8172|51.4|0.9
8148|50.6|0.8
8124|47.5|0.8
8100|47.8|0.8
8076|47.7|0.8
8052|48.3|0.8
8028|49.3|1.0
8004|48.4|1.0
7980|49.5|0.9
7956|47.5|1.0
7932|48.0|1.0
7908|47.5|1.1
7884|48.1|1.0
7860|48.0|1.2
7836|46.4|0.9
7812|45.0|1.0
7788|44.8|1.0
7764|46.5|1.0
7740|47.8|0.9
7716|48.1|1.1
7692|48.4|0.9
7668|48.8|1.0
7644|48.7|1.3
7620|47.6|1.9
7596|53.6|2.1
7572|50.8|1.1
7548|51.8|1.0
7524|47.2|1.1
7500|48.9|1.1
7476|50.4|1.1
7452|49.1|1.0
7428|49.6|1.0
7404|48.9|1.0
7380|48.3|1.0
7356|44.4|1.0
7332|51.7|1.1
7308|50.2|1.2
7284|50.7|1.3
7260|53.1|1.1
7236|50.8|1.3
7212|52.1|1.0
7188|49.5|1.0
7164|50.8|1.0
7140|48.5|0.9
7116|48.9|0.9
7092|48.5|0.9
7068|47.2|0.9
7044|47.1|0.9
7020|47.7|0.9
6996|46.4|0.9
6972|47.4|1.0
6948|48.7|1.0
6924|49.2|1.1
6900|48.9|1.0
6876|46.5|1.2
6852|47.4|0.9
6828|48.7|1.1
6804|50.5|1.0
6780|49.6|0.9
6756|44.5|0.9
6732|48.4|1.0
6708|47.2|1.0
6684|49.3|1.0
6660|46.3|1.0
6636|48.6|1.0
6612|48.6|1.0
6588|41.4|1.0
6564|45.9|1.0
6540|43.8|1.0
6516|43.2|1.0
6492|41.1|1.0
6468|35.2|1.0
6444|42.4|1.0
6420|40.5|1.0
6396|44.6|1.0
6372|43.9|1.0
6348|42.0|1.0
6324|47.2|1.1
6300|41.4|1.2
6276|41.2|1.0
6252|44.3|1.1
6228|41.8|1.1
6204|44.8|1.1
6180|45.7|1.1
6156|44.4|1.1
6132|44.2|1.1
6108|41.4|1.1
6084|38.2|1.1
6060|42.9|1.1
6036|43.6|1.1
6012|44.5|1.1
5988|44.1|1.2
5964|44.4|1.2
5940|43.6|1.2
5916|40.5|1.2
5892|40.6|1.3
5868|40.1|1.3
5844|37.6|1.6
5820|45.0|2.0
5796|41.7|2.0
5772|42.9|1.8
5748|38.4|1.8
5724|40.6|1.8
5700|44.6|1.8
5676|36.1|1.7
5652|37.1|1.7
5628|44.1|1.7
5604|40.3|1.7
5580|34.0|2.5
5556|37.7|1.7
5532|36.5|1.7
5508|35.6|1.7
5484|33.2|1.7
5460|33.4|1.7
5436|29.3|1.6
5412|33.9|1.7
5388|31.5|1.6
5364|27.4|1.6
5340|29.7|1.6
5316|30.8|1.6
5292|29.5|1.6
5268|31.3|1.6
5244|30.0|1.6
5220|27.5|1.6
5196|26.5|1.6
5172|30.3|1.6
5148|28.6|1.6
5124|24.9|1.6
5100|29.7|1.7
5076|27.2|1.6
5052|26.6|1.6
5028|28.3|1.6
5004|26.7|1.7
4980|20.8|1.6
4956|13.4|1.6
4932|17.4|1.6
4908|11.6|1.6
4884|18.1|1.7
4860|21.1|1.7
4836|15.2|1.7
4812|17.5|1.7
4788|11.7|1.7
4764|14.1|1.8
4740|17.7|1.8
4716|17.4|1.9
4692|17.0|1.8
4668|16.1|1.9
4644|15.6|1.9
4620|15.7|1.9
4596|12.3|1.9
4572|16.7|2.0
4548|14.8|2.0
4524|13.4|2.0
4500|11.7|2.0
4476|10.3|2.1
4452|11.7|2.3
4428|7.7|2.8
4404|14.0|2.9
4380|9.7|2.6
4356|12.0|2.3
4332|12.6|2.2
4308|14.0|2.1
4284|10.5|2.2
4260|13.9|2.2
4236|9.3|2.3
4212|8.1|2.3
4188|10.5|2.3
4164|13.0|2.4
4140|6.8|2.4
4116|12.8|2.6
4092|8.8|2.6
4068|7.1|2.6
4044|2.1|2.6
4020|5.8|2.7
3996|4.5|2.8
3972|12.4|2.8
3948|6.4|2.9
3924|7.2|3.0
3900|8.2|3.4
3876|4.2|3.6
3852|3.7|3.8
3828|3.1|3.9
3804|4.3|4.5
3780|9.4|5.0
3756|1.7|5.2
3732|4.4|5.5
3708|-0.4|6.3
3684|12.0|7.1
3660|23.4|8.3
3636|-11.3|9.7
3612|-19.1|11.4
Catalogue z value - 0.25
